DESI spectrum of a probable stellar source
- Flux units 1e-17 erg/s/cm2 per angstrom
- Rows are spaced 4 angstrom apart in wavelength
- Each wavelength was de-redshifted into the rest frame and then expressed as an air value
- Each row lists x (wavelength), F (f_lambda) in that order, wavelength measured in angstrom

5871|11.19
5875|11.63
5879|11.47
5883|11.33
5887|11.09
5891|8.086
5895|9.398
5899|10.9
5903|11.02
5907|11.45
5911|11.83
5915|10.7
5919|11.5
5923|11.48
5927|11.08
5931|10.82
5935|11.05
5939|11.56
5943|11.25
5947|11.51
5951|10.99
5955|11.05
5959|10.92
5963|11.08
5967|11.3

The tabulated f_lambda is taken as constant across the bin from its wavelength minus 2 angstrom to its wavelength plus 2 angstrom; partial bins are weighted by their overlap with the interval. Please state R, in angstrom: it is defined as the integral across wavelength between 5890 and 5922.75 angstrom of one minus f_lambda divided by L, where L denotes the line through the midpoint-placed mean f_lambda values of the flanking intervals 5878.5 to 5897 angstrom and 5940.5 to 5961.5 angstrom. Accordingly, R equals -0.8 angstrom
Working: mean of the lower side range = 10.2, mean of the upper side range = 11.2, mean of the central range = 10.7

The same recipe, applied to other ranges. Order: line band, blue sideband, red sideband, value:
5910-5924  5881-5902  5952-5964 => -1.1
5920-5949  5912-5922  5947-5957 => -0.2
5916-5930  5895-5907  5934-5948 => -0.2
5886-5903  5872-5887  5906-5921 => 2.2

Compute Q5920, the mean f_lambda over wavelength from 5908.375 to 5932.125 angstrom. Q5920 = 11.3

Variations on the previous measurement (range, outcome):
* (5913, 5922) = 11.1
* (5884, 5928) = 10.8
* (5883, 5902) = 10.1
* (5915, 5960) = 11.2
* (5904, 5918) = 11.3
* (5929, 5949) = 11.2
